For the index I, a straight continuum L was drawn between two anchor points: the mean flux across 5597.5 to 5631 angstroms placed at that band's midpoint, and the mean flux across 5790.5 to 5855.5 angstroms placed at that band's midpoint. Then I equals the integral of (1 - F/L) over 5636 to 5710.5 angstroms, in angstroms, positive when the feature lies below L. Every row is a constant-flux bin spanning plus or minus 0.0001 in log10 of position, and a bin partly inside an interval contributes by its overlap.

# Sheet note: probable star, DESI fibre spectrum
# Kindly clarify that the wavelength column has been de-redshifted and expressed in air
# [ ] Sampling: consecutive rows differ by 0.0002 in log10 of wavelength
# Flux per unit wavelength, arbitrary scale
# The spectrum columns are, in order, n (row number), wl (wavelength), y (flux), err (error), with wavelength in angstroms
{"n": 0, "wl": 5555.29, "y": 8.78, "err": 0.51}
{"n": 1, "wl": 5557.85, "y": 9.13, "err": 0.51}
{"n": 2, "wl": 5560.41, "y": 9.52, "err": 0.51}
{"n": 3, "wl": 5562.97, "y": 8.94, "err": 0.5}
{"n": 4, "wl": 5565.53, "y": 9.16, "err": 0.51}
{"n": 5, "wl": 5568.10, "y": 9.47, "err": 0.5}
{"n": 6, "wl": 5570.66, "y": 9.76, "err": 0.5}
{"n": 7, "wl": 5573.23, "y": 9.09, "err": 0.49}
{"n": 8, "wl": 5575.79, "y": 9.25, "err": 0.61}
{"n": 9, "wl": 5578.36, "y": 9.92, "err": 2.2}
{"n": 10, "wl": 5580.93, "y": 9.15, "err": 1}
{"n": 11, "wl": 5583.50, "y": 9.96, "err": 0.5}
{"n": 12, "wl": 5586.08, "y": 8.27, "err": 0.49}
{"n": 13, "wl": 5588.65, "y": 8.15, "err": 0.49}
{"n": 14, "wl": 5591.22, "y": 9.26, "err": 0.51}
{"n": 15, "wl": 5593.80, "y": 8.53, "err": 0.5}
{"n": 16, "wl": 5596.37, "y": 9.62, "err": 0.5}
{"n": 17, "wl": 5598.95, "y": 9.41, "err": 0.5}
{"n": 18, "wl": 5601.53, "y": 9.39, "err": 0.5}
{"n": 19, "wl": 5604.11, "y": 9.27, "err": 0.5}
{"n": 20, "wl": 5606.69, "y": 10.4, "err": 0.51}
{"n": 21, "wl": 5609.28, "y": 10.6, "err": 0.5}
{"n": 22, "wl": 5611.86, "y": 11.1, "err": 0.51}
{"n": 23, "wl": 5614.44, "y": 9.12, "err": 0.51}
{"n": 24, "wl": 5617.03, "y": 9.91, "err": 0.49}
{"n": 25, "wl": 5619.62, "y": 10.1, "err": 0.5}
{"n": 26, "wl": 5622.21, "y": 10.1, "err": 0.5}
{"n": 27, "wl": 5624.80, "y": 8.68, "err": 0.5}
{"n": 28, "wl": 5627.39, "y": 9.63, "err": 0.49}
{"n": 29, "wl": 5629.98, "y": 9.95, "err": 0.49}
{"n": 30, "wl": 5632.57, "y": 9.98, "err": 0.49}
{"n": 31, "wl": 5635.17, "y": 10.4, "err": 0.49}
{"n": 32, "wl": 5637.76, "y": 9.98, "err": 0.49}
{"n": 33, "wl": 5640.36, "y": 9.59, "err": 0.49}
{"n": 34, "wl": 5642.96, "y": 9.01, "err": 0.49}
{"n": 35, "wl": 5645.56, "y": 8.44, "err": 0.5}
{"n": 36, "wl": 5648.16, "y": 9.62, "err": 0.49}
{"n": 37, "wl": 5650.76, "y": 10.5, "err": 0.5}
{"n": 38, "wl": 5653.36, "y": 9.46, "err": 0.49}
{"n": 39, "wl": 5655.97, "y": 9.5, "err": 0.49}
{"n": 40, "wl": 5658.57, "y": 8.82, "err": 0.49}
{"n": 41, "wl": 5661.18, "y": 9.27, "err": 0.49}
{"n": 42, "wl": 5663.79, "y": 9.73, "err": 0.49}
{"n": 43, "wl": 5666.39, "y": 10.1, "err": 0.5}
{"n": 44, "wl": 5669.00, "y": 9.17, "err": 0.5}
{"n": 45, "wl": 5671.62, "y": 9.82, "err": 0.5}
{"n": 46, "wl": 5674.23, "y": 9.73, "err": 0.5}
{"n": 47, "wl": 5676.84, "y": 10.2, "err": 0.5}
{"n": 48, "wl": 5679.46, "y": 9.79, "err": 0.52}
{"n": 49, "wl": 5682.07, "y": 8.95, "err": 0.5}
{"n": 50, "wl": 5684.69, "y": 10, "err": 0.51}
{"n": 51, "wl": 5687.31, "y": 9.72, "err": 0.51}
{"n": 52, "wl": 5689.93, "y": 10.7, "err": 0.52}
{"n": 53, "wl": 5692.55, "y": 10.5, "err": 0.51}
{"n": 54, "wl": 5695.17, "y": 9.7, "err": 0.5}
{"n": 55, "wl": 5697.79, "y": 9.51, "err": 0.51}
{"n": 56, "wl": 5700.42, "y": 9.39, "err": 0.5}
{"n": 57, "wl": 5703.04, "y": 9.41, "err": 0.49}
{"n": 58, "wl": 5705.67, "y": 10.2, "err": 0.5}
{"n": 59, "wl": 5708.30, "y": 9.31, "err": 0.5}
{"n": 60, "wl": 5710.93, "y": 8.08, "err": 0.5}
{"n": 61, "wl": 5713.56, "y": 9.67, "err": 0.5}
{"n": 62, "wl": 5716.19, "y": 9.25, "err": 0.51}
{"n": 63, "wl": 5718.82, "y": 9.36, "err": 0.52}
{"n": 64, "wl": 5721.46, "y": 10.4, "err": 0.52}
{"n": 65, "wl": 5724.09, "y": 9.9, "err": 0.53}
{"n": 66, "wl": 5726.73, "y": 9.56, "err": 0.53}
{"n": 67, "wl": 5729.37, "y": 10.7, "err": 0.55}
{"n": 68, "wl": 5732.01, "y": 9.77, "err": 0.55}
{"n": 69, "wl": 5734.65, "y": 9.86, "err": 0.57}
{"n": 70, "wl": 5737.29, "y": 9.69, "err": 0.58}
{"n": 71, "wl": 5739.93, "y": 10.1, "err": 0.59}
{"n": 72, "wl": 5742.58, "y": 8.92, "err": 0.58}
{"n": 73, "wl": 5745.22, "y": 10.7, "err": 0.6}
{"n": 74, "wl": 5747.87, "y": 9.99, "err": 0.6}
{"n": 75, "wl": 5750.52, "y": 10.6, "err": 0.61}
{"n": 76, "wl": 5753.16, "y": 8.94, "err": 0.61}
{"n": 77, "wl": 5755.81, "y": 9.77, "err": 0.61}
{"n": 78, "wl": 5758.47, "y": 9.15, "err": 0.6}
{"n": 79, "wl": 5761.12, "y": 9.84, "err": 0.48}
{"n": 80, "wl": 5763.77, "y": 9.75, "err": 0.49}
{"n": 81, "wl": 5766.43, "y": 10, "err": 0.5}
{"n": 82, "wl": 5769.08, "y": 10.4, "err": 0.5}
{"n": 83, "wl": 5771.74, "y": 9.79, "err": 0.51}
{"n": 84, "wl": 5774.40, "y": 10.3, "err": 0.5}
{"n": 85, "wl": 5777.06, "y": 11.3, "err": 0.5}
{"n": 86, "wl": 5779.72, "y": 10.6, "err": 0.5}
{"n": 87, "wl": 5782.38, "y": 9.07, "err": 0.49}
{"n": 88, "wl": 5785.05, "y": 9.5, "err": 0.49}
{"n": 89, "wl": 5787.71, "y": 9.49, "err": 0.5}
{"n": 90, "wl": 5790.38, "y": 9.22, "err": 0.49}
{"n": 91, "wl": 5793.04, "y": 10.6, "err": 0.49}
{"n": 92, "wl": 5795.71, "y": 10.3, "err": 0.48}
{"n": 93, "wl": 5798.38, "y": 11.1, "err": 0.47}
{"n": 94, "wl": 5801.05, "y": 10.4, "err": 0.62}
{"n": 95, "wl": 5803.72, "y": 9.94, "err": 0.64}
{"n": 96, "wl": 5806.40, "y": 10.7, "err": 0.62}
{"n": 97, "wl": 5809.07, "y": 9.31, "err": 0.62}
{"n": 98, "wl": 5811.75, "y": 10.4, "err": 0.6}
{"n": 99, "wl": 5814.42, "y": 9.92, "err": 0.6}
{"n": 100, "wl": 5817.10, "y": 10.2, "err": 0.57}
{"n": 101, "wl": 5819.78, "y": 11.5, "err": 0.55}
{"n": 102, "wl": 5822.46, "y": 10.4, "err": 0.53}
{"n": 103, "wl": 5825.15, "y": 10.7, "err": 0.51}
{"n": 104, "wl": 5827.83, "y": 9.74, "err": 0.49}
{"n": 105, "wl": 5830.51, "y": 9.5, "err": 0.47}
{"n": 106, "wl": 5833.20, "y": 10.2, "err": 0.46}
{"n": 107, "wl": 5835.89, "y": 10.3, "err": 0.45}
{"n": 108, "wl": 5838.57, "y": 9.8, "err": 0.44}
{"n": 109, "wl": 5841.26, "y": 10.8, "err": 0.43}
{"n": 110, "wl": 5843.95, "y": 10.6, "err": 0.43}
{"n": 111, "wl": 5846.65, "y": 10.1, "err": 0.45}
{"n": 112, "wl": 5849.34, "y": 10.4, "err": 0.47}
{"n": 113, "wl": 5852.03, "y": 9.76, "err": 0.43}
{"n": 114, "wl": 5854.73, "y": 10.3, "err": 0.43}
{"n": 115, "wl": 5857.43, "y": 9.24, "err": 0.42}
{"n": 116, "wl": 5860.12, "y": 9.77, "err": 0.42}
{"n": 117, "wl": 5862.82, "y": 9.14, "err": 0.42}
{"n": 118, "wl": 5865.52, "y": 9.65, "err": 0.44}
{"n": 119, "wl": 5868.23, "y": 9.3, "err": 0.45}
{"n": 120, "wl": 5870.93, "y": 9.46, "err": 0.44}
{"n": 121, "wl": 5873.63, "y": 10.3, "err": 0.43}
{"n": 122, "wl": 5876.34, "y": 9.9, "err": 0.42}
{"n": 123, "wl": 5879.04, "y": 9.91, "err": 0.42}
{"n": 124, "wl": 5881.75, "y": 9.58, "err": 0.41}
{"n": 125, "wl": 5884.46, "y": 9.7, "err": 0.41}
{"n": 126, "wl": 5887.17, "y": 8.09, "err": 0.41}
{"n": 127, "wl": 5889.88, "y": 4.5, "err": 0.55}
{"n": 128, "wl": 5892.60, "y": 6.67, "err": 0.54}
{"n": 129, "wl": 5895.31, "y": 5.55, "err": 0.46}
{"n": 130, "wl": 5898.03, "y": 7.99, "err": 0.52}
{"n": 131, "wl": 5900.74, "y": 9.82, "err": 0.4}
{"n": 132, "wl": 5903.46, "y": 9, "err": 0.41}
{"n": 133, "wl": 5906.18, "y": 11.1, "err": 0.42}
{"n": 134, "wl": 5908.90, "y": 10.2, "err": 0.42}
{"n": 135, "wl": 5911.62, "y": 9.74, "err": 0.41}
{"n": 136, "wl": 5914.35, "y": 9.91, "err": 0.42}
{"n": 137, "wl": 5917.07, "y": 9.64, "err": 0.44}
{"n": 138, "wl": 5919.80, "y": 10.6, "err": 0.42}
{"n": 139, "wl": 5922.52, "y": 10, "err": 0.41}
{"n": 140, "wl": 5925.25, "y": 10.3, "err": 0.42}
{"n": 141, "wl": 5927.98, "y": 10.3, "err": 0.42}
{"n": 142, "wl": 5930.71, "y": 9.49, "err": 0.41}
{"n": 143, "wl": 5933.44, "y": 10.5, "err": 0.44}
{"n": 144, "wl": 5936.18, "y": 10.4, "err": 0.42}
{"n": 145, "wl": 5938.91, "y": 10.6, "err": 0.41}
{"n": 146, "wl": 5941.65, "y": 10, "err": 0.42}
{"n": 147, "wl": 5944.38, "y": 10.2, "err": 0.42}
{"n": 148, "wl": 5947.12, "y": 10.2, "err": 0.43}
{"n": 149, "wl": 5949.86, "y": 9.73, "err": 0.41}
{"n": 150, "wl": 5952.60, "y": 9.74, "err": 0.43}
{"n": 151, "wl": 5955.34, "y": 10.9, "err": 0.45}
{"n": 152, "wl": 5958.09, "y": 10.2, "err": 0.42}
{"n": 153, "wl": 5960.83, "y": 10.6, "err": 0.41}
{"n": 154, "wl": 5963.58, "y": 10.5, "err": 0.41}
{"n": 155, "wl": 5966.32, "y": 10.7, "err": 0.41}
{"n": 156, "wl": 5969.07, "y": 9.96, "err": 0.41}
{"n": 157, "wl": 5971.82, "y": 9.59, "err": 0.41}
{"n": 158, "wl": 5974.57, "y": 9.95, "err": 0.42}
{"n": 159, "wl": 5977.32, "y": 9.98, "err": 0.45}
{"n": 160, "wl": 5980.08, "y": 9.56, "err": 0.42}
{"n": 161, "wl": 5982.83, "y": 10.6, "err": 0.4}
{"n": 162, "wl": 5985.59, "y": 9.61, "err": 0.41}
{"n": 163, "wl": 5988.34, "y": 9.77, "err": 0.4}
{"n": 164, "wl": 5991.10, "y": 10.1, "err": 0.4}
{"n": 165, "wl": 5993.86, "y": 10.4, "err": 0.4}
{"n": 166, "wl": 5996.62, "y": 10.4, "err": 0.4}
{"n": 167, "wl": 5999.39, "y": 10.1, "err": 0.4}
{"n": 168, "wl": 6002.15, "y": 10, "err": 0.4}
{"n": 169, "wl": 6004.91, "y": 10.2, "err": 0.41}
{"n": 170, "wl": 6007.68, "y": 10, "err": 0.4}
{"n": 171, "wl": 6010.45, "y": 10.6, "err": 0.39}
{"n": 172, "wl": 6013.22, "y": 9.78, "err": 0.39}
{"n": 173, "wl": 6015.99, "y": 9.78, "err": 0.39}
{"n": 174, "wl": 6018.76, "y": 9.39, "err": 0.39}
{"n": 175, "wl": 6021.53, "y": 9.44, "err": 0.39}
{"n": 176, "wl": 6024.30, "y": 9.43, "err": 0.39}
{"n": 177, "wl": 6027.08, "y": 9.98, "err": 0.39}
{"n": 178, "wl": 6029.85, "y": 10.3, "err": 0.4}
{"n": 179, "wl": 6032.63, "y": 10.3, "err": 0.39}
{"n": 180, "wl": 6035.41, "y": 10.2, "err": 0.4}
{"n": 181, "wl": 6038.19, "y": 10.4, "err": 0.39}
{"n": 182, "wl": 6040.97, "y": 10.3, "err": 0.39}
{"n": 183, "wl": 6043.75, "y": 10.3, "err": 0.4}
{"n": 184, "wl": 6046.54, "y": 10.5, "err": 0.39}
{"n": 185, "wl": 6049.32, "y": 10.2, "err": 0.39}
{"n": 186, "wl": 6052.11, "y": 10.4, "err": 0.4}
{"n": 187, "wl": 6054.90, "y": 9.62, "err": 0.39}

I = 2.33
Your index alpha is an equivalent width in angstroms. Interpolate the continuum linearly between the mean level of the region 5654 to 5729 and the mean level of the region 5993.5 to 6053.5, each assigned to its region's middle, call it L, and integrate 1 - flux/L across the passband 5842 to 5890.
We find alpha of 1.5 angstroms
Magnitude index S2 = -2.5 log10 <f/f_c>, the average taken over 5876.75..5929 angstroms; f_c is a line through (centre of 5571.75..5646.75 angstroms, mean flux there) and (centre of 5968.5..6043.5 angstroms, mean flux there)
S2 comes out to 0.09 mag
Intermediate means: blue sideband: 9.53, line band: 9.09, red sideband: 10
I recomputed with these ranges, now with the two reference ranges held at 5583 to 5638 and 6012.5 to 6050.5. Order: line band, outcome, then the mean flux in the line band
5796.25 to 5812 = -0.80 angstroms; 10.3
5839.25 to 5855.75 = -0.77 angstroms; 10.3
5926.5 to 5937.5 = -0.27 angstroms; 10.2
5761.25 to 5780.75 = -1.00 angstroms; 10.3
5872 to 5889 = 0.76 angstroms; 9.44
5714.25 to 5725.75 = 0.01 angstroms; 9.72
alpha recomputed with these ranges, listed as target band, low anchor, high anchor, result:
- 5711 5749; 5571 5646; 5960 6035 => -0.4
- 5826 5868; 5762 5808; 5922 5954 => 0.8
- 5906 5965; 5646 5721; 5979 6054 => -1.4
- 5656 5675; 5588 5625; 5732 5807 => 0.5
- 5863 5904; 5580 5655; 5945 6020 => 5.4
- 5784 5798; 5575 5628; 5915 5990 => -0.1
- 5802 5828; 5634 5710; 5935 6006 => -1.1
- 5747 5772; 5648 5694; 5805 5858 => 0.5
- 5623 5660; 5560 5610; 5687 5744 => -0.2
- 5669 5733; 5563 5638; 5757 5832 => 0.8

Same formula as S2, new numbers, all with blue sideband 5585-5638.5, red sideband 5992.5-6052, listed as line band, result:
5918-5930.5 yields -0.02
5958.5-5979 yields -0.01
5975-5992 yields 0.01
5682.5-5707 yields -0.02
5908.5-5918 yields 0.01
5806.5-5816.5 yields -0.02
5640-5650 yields 0.05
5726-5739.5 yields -0.02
